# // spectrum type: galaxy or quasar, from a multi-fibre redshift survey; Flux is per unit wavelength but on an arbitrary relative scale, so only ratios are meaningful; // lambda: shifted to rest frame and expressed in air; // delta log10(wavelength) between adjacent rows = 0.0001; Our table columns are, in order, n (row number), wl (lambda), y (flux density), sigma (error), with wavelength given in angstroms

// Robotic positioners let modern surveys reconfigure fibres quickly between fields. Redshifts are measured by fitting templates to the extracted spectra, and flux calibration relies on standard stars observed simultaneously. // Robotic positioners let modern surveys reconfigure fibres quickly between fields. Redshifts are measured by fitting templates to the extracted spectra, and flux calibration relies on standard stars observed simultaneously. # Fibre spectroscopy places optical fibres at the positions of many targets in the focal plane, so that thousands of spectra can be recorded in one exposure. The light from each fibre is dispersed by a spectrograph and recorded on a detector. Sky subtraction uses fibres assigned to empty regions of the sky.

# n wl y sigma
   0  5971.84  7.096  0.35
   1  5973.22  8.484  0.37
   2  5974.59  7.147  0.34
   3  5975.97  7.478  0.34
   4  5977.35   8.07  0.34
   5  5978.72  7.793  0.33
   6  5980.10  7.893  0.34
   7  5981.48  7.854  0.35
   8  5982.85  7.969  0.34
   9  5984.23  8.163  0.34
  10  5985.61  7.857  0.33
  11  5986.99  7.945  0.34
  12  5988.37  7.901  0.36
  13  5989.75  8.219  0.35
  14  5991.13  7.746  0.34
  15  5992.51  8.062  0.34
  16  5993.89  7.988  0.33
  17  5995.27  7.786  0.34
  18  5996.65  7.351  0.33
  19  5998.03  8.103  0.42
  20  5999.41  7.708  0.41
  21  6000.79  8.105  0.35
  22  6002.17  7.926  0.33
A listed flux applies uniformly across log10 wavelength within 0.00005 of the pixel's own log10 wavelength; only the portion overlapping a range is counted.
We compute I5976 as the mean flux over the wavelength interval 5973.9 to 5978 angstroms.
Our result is 7.56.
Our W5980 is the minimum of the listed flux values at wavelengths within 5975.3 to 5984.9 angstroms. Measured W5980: 7.478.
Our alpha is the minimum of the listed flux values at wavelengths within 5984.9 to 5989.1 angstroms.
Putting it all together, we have 7.857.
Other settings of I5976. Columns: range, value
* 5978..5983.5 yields 7.89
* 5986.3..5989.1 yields 7.92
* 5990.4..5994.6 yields 7.93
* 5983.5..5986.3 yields 8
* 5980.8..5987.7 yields 7.96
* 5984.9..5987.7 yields 7.89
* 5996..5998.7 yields 7.73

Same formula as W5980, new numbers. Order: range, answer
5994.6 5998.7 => 7.351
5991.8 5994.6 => 7.988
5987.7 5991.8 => 7.746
